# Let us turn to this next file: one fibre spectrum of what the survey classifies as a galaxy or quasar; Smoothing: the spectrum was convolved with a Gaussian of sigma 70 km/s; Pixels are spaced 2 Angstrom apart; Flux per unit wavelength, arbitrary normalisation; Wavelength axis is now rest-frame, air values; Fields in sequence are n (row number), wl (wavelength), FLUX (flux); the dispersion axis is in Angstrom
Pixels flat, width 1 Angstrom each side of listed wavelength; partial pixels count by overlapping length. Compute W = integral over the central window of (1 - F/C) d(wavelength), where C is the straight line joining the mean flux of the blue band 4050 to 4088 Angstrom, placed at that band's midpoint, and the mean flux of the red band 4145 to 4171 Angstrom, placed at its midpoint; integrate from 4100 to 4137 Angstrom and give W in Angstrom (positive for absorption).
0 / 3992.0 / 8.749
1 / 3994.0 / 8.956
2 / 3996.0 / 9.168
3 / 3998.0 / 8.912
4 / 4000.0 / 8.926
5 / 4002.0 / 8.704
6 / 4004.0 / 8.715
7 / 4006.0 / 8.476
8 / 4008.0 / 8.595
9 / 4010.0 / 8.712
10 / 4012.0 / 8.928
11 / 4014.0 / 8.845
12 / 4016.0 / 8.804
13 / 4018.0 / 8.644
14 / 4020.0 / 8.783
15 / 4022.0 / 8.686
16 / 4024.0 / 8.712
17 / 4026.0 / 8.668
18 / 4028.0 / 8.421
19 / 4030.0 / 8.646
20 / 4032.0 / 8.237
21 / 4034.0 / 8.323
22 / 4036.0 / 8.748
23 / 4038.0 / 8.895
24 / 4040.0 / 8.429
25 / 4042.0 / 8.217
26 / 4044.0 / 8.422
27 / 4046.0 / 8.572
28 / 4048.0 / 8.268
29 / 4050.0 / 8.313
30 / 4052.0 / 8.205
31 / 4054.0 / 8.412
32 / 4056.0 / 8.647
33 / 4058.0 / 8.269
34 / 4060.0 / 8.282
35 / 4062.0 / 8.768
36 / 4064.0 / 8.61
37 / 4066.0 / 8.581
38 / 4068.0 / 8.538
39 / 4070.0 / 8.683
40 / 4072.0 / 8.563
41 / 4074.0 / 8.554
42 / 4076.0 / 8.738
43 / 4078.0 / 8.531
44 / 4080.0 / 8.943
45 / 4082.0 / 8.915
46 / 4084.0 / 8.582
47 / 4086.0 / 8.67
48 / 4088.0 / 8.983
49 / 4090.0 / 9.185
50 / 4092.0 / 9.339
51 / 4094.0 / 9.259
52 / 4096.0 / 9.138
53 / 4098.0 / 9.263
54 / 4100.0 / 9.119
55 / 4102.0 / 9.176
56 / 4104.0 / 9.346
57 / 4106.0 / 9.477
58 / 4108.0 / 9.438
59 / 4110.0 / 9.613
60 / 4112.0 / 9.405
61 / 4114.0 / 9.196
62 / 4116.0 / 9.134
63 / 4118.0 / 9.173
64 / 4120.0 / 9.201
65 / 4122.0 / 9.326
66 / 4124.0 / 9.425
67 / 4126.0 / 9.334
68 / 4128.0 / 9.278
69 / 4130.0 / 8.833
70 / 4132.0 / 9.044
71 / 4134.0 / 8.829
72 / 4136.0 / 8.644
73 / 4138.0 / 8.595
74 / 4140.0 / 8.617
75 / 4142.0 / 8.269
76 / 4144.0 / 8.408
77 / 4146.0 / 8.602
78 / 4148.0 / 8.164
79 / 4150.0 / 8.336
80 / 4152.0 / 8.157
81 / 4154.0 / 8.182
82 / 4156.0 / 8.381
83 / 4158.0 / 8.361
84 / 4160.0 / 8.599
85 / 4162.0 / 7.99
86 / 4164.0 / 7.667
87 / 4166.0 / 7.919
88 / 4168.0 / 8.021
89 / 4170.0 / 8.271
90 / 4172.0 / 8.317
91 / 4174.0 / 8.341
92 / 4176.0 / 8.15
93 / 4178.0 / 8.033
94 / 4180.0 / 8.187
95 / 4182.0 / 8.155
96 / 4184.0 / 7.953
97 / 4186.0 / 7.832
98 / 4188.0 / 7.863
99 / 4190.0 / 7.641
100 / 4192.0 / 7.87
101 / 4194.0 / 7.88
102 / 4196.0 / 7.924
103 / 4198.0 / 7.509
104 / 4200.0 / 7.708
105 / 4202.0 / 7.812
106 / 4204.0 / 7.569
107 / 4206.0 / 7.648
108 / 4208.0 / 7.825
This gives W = -3.7 Angstrom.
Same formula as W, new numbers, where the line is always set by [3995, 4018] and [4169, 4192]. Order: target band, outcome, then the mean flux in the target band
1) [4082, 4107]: -2.1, 9.12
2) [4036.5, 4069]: 0.5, 8.47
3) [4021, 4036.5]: 0.3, 8.55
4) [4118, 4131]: -1.5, 9.23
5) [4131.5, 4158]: -0.8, 8.46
